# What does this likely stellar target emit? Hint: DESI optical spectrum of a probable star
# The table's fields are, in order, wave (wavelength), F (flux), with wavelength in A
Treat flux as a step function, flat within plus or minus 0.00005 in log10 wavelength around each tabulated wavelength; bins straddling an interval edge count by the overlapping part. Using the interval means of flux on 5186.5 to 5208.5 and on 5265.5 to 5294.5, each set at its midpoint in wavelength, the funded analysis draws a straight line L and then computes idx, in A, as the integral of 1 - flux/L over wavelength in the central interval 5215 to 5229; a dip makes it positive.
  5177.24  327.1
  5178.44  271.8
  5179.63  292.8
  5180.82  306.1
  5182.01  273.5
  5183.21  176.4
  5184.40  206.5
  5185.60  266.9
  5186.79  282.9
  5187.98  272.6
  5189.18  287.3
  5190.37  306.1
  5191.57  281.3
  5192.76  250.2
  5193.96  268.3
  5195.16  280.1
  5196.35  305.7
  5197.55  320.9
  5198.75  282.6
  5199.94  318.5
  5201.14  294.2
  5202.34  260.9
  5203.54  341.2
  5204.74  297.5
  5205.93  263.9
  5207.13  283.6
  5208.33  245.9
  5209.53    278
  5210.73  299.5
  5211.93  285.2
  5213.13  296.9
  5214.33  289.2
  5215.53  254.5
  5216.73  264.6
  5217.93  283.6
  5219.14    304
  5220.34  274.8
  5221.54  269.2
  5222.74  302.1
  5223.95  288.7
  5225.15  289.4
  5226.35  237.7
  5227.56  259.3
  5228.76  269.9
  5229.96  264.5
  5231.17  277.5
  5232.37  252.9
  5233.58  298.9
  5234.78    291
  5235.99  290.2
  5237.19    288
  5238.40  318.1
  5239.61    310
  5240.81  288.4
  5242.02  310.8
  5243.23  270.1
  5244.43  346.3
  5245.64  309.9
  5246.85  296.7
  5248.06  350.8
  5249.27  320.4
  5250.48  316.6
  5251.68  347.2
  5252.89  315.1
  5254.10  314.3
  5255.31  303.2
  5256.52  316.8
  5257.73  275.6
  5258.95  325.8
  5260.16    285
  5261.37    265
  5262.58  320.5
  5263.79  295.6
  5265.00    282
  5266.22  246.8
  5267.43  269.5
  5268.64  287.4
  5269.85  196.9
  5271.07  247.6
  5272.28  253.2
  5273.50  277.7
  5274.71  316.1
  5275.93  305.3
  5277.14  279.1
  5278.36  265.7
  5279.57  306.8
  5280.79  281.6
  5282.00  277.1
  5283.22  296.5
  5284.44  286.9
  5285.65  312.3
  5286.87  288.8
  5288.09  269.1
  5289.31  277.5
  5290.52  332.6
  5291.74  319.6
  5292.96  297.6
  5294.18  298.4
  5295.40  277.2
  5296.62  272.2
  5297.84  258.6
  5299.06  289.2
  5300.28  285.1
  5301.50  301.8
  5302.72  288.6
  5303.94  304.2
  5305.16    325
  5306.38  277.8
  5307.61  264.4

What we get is 0.5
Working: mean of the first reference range 287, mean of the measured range 275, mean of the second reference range 283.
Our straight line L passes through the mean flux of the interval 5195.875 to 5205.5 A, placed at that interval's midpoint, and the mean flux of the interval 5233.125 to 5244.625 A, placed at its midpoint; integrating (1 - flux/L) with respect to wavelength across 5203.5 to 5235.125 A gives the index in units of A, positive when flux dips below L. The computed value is 2.3 A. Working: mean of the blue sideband 302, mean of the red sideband 300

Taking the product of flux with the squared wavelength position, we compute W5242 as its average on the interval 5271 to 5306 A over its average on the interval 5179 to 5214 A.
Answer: 1.07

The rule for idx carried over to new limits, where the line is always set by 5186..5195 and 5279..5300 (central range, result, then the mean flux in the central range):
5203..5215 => -0.3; 288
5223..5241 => 0.1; 282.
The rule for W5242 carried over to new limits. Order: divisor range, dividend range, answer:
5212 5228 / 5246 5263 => 1.13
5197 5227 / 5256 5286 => 1.01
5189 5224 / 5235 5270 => 1.07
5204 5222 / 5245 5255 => 1.16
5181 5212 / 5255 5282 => 1.04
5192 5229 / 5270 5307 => 1.05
